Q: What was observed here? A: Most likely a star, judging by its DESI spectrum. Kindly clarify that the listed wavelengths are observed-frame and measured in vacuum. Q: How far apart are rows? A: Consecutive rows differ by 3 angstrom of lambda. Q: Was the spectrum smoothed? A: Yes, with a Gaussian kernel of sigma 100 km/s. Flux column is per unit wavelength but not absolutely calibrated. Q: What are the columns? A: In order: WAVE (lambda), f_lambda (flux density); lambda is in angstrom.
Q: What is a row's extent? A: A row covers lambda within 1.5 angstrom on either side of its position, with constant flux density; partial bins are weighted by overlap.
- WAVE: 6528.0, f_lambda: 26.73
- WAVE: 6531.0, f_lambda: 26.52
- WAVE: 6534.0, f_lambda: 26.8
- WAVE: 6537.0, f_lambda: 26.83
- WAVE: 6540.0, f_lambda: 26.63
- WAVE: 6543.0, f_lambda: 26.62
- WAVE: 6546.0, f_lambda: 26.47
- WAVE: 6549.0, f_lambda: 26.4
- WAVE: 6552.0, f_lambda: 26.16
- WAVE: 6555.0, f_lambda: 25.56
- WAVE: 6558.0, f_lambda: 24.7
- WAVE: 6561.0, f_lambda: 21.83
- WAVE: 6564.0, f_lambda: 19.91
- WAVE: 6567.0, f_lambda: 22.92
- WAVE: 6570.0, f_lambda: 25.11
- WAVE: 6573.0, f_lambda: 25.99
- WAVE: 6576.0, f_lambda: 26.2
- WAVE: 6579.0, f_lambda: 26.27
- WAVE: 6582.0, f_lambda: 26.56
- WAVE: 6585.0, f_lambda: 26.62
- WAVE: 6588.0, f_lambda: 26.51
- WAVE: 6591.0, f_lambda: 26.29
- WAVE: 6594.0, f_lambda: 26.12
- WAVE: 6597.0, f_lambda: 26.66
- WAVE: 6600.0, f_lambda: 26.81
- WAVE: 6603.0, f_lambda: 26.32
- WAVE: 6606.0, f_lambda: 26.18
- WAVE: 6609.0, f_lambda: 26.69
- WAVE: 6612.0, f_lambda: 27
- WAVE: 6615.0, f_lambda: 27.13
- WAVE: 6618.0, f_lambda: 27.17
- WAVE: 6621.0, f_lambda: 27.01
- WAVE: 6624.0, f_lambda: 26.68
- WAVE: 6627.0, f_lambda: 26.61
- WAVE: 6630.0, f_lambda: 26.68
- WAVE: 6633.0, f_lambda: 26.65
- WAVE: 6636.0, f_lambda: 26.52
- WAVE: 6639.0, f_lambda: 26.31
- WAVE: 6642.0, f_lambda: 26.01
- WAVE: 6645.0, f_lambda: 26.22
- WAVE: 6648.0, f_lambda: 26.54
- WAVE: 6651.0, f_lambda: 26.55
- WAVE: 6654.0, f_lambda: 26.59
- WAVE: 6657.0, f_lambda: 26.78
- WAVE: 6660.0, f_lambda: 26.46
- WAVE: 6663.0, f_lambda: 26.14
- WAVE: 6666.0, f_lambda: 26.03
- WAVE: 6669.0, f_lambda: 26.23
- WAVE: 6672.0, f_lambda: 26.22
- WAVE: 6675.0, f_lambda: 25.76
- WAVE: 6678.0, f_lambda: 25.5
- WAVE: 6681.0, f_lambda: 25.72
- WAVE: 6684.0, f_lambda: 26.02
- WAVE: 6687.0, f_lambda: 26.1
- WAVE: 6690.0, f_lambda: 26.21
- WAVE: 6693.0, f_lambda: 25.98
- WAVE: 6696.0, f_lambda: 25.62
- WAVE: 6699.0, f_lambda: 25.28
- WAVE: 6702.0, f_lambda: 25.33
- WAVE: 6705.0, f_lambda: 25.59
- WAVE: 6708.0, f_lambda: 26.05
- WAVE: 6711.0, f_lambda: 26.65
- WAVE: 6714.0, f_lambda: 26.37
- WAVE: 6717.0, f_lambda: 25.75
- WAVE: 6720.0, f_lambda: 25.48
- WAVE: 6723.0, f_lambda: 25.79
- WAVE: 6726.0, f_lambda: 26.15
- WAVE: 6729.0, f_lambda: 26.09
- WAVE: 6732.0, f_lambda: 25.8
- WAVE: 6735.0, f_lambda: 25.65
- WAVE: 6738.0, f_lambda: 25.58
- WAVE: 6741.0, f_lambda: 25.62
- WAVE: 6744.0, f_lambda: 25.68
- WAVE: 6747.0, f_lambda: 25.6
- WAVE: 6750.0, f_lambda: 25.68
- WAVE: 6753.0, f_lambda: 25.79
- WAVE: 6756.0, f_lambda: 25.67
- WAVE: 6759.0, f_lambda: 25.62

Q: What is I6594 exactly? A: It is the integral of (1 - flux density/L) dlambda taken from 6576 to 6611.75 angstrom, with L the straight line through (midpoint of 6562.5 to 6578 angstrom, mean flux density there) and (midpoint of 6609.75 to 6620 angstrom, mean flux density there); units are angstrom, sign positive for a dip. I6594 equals -1.1 angstrom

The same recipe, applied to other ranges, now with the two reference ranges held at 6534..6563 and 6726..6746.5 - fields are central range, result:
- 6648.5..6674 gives -0.6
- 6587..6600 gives -0.4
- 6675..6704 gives 0.0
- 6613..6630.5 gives -0.8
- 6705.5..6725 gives -0.2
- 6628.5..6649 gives -0.6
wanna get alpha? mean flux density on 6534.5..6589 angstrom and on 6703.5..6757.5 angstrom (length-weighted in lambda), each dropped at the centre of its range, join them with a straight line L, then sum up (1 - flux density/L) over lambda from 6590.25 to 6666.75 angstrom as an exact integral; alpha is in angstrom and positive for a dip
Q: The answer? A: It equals -2.9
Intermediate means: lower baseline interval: 25.4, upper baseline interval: 25.8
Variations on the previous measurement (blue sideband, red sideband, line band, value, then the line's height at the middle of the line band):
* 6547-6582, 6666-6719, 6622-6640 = -0.9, 25.3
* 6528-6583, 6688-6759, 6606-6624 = -0.9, 25.6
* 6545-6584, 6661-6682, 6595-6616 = -1.1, 25.3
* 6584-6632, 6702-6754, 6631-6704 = 0.4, 26.2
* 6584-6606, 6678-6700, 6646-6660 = -0.3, 26.1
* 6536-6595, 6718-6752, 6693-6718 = -0.1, 25.7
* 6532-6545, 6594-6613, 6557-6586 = 2.2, 26.6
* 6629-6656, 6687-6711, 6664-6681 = 0.1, 26.1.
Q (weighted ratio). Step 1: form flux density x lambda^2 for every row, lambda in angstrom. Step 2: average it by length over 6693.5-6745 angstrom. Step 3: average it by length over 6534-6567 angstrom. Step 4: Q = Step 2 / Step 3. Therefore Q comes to 1.08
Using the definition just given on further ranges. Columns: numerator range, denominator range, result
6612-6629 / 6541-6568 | 1.12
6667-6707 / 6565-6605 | 1.03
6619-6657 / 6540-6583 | 1.08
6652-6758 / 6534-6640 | 1.03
